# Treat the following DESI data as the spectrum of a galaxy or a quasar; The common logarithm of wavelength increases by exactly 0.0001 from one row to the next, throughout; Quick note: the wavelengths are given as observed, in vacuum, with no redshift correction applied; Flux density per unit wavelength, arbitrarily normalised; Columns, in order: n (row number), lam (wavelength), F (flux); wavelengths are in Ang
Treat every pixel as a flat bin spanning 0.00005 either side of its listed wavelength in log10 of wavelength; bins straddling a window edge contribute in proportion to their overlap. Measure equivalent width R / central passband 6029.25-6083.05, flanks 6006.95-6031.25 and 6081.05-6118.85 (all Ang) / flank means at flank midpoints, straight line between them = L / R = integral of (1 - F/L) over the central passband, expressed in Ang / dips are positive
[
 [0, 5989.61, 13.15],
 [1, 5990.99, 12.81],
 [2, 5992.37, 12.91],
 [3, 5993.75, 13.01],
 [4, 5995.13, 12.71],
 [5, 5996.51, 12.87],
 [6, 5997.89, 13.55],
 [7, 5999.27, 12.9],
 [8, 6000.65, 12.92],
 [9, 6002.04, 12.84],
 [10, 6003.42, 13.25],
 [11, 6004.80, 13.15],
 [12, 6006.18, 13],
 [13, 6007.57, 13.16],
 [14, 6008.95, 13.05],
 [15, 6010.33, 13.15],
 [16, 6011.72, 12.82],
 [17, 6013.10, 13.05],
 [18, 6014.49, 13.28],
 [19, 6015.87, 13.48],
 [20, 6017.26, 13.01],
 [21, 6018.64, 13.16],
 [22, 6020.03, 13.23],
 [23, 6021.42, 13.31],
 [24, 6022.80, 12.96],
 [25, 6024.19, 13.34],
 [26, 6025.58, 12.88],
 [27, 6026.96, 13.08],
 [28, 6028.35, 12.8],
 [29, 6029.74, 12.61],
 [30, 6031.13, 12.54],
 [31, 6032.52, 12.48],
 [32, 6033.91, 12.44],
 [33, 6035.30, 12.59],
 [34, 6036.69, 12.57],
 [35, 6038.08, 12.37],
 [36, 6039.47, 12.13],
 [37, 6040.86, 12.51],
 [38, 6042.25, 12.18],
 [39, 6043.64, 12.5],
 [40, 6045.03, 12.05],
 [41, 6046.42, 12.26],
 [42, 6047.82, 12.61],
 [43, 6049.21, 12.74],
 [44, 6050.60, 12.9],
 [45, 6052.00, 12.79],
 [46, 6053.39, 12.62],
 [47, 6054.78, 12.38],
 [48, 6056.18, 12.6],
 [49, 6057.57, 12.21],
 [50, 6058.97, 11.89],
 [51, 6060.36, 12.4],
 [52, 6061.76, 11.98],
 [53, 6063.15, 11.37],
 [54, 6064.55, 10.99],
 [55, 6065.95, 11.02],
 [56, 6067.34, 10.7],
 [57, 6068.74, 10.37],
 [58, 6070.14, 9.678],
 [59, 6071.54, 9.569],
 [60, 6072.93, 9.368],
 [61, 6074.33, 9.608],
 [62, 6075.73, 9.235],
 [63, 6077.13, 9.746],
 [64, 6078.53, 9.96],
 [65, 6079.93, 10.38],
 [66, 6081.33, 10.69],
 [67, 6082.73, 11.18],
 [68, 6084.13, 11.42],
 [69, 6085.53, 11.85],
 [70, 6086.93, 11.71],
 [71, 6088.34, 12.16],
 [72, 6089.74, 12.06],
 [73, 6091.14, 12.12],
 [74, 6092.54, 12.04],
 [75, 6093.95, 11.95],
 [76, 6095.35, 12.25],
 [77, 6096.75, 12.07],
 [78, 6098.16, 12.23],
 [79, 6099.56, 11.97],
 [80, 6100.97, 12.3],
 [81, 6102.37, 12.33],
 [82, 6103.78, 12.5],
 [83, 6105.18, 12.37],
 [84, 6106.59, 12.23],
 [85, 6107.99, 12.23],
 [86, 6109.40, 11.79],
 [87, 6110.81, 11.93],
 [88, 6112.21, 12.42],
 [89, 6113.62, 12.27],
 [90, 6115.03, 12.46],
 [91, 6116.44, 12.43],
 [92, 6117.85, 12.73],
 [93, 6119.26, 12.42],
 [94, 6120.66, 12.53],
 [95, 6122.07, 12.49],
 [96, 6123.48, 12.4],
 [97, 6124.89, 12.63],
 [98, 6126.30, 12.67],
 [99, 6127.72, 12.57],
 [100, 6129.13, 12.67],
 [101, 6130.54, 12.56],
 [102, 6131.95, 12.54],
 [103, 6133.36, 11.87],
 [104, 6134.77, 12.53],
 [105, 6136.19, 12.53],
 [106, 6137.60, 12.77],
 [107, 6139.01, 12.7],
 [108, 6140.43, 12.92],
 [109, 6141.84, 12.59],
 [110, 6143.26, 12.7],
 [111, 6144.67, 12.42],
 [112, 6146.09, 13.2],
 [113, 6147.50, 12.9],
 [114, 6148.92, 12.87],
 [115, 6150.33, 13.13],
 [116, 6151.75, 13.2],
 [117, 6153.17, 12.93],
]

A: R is 4.4 Ang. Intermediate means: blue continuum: 13.1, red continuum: 12.1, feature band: 11.6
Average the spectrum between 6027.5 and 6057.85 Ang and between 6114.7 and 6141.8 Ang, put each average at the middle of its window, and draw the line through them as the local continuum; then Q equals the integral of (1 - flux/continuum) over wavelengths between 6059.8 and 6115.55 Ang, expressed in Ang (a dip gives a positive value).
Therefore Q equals 4.9 Ang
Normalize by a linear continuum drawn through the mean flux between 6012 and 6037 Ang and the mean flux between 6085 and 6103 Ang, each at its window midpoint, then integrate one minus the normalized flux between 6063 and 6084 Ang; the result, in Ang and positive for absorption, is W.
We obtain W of 3.5 Ang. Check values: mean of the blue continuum 12.9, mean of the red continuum 12.1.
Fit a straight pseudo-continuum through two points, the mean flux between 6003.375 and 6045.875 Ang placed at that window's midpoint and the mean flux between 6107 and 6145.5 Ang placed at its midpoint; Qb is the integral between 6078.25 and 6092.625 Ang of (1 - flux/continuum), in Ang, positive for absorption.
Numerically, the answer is 1.35 Ang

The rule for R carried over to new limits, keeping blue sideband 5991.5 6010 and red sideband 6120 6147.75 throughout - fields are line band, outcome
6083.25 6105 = 1.14 Ang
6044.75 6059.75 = 0.46 Ang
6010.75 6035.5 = 0.00 Ang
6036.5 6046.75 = 0.47 Ang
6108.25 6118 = 0.31 Ang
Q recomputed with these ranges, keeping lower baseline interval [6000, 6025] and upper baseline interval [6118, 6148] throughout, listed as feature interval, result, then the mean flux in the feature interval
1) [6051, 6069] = 1.5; 11.8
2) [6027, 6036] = 0.3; 12.6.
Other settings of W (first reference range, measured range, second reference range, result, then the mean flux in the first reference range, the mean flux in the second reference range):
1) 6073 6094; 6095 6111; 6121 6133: -0.7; 11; 12.5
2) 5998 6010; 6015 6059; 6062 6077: -4.0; 13.1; 10.2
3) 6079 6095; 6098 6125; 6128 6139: -0.6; 11.6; 12.5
